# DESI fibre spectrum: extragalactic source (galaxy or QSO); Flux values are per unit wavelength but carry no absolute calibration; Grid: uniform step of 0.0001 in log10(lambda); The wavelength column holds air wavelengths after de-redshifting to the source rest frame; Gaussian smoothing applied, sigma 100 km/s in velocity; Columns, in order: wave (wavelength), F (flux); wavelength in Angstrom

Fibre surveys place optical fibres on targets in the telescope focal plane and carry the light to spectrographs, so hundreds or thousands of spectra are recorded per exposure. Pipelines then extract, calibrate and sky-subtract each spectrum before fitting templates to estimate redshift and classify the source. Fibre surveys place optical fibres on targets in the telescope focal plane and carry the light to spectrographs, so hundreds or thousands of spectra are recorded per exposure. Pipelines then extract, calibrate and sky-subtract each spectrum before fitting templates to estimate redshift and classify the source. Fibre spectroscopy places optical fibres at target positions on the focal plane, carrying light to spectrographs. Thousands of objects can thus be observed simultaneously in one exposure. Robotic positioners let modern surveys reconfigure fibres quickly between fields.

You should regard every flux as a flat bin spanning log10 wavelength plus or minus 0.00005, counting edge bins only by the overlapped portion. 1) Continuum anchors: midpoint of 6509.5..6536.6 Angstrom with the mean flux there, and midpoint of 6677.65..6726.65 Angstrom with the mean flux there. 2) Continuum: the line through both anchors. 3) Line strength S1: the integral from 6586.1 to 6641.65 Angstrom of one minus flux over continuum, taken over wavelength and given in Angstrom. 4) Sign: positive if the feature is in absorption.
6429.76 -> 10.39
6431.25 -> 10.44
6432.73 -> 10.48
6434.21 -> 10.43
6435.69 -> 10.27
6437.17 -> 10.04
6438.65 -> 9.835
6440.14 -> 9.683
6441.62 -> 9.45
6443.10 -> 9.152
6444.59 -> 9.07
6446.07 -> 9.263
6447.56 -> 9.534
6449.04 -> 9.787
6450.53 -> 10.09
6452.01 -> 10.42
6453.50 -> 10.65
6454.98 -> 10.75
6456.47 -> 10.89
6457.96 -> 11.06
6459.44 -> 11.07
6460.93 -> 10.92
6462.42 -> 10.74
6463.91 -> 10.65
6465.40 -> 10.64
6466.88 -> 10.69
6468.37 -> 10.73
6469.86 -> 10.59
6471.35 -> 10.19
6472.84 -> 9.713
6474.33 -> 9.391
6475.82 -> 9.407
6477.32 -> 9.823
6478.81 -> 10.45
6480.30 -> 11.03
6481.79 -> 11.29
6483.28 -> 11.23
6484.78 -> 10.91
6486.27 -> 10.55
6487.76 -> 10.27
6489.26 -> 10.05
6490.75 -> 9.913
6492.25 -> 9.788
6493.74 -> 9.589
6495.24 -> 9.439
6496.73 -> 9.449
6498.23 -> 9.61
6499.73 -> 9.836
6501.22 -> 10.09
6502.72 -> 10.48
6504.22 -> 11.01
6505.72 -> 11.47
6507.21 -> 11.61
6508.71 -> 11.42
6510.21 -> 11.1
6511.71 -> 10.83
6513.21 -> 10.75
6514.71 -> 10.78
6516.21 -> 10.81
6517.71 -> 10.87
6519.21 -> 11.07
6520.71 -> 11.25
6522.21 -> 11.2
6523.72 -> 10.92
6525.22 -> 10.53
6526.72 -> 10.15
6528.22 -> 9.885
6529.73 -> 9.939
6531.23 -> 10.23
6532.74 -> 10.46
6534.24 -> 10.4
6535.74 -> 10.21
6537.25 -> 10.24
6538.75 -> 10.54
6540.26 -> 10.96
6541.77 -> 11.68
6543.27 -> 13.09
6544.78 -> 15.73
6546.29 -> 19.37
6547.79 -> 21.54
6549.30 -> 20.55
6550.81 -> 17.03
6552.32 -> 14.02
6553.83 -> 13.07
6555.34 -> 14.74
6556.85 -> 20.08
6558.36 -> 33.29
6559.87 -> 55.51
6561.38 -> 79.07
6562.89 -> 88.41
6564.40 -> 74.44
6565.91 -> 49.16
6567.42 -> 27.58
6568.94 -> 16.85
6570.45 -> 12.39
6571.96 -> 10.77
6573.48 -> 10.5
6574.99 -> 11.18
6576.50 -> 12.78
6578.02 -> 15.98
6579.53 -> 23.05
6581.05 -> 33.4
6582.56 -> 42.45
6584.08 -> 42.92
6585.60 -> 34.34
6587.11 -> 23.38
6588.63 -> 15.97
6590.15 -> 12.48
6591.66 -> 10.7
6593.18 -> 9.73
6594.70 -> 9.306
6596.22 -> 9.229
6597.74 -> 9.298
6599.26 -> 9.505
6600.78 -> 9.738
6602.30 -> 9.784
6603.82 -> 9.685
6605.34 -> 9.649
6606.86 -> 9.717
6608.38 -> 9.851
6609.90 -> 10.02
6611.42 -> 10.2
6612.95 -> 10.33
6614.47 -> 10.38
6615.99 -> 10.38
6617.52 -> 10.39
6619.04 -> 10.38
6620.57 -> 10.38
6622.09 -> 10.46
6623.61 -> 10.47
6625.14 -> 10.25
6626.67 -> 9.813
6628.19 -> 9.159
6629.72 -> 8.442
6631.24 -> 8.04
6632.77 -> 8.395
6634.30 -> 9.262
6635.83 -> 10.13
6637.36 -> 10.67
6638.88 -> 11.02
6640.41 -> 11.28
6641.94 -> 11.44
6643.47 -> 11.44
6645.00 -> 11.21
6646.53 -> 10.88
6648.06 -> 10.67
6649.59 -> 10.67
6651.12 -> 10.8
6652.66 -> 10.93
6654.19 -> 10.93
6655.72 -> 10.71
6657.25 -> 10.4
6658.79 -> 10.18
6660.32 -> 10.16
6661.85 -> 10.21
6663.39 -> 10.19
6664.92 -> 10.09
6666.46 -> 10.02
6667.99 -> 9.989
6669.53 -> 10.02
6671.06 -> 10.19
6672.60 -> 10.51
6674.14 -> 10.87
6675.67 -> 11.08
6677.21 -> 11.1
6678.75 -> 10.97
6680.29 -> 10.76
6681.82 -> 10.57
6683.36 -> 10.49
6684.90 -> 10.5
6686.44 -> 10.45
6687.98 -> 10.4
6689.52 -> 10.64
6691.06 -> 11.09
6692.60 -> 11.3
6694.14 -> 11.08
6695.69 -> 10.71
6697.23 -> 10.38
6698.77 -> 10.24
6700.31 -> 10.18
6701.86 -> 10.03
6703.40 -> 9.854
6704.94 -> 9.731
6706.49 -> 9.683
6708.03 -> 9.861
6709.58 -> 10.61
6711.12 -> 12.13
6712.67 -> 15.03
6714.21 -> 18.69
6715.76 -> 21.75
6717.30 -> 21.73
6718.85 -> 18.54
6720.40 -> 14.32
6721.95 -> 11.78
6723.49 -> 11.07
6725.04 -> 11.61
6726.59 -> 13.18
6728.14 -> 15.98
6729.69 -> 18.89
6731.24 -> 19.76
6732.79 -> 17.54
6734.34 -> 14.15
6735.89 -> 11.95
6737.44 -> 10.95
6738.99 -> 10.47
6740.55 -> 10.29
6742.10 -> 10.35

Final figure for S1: 3.8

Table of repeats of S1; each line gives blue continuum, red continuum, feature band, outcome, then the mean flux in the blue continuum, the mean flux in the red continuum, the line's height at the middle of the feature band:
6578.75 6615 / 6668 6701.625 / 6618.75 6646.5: 7.38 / 16.1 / 10.6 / 13.9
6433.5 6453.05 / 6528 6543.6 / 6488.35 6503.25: 0.67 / 9.78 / 10.7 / 10.3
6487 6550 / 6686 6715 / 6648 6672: 1.82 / 11.4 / 11.2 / 11.2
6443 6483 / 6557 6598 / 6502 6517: 5.70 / 10.3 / 28.8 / 17.8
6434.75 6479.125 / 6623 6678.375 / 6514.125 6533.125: -0.75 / 10.2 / 10.3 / 10.2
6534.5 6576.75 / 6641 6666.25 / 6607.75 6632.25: 8.94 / 25.2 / 10.7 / 15.6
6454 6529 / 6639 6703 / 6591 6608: 1.49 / 10.5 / 10.6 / 10.6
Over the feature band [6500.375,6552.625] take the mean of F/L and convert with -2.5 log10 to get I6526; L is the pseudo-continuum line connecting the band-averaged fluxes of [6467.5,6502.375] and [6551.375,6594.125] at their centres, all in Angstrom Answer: 0.48 mag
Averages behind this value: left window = 10.1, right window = 28.7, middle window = 12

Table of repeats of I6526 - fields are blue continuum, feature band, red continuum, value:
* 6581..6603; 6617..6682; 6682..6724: 0.41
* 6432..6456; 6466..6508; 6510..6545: 0.01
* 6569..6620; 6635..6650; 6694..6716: 0.23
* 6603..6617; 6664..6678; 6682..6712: -0.01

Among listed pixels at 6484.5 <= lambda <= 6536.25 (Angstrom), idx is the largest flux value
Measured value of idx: 11.61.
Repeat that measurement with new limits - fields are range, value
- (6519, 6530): 11.25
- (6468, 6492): 11.29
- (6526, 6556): 21.54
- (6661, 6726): 21.75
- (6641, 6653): 11.44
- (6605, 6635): 10.47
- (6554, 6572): 88.41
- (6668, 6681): 11.1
